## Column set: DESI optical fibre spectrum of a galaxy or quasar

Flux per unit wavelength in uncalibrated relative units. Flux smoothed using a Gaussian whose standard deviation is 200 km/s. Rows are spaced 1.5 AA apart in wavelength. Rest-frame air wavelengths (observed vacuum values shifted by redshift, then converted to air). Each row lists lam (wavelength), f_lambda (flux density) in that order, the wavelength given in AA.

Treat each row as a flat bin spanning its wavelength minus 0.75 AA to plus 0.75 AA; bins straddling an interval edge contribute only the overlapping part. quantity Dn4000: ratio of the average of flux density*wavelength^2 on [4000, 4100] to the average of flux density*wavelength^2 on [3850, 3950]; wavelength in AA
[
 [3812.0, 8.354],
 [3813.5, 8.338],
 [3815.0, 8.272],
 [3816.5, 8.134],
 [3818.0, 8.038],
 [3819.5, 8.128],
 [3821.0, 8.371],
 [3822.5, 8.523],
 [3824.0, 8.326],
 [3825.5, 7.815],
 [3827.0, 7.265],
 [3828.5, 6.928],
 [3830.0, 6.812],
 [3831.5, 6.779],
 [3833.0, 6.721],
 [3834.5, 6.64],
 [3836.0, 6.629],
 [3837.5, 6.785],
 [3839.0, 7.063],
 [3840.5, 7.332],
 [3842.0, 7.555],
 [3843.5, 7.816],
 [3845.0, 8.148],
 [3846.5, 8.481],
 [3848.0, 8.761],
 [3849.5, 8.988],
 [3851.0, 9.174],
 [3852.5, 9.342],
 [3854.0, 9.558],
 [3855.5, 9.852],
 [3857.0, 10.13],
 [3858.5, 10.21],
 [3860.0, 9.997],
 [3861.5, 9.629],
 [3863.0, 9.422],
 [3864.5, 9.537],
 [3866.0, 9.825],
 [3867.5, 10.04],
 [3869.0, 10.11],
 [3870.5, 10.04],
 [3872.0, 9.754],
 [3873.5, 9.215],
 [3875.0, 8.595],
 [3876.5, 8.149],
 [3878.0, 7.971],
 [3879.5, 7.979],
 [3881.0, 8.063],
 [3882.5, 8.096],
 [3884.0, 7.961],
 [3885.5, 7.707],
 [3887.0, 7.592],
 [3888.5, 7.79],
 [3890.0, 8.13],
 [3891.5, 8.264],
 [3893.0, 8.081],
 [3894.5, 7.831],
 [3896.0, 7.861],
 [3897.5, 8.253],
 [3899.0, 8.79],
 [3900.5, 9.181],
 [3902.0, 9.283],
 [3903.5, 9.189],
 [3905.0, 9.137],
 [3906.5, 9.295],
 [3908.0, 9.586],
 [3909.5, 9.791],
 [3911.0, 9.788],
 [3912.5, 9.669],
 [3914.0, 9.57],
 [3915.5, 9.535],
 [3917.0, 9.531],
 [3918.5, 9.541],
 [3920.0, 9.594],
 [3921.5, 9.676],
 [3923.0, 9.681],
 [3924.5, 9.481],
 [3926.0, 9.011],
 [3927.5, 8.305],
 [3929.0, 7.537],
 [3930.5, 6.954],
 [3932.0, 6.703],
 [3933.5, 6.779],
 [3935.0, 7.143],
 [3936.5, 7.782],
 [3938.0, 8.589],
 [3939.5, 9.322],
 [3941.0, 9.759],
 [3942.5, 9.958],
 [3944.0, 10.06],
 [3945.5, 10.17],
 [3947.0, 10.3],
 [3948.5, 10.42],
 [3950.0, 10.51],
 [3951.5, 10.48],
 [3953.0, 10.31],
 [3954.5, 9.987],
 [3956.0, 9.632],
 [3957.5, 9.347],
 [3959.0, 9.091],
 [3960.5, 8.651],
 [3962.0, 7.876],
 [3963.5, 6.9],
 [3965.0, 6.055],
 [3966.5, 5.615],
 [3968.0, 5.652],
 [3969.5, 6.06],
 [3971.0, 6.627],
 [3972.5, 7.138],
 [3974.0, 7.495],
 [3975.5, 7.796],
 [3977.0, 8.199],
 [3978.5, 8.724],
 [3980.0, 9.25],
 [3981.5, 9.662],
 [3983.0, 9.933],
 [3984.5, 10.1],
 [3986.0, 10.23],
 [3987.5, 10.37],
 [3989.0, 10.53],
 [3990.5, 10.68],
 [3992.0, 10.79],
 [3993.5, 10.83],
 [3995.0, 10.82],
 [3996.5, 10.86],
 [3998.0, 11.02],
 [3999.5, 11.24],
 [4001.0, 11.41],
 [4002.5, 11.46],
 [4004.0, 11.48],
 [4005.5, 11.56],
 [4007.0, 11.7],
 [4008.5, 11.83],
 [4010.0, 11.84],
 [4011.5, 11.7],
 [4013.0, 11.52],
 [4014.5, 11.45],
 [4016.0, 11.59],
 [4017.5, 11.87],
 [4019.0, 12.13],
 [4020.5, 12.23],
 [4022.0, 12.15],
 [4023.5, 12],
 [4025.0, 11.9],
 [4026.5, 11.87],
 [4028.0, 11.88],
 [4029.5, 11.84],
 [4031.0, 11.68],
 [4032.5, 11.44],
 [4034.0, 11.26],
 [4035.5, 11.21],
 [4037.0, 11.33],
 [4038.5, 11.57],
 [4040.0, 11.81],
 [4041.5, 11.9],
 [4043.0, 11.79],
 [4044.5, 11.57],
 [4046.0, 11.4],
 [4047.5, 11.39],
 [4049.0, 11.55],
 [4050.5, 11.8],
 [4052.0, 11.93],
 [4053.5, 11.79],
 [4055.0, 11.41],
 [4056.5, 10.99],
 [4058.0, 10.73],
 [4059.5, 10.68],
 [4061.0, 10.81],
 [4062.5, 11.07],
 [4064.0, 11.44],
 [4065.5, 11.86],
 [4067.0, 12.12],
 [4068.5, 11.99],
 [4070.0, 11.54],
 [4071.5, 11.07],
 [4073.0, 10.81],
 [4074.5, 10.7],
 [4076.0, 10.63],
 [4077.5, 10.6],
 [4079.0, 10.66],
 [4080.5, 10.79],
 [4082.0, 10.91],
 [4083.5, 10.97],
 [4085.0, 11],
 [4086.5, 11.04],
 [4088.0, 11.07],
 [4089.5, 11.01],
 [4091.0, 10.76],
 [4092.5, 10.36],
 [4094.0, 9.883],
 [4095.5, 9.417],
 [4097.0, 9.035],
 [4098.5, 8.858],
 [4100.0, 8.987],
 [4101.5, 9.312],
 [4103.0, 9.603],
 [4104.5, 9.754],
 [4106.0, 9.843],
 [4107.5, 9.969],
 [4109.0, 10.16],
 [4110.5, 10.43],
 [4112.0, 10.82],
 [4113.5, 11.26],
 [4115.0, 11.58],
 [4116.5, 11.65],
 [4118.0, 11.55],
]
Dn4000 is 1.3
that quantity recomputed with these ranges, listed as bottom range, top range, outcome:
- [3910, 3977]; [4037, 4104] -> 1.35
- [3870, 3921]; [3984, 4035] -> 1.37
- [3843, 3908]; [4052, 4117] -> 1.34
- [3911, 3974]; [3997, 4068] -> 1.40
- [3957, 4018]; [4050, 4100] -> 1.17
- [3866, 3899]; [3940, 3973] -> 1.06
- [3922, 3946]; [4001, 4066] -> 1.42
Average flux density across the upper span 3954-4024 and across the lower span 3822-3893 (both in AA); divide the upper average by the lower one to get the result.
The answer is 1.18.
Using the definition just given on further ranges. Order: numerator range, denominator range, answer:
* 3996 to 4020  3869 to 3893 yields 1.38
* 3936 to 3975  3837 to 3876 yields 0.95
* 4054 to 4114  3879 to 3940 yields 1.24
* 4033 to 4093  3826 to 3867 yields 1.35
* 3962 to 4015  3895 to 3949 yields 1.07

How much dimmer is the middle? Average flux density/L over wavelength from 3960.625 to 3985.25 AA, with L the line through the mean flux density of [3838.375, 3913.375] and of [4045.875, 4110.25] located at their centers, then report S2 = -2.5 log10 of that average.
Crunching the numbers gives 0.25 mag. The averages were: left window 8.84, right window 10.7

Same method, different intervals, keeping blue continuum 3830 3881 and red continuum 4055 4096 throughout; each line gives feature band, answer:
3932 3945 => 0.11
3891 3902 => 0.08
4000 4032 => -0.14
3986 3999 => -0.07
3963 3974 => 0.47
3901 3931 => 0.00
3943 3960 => -0.04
